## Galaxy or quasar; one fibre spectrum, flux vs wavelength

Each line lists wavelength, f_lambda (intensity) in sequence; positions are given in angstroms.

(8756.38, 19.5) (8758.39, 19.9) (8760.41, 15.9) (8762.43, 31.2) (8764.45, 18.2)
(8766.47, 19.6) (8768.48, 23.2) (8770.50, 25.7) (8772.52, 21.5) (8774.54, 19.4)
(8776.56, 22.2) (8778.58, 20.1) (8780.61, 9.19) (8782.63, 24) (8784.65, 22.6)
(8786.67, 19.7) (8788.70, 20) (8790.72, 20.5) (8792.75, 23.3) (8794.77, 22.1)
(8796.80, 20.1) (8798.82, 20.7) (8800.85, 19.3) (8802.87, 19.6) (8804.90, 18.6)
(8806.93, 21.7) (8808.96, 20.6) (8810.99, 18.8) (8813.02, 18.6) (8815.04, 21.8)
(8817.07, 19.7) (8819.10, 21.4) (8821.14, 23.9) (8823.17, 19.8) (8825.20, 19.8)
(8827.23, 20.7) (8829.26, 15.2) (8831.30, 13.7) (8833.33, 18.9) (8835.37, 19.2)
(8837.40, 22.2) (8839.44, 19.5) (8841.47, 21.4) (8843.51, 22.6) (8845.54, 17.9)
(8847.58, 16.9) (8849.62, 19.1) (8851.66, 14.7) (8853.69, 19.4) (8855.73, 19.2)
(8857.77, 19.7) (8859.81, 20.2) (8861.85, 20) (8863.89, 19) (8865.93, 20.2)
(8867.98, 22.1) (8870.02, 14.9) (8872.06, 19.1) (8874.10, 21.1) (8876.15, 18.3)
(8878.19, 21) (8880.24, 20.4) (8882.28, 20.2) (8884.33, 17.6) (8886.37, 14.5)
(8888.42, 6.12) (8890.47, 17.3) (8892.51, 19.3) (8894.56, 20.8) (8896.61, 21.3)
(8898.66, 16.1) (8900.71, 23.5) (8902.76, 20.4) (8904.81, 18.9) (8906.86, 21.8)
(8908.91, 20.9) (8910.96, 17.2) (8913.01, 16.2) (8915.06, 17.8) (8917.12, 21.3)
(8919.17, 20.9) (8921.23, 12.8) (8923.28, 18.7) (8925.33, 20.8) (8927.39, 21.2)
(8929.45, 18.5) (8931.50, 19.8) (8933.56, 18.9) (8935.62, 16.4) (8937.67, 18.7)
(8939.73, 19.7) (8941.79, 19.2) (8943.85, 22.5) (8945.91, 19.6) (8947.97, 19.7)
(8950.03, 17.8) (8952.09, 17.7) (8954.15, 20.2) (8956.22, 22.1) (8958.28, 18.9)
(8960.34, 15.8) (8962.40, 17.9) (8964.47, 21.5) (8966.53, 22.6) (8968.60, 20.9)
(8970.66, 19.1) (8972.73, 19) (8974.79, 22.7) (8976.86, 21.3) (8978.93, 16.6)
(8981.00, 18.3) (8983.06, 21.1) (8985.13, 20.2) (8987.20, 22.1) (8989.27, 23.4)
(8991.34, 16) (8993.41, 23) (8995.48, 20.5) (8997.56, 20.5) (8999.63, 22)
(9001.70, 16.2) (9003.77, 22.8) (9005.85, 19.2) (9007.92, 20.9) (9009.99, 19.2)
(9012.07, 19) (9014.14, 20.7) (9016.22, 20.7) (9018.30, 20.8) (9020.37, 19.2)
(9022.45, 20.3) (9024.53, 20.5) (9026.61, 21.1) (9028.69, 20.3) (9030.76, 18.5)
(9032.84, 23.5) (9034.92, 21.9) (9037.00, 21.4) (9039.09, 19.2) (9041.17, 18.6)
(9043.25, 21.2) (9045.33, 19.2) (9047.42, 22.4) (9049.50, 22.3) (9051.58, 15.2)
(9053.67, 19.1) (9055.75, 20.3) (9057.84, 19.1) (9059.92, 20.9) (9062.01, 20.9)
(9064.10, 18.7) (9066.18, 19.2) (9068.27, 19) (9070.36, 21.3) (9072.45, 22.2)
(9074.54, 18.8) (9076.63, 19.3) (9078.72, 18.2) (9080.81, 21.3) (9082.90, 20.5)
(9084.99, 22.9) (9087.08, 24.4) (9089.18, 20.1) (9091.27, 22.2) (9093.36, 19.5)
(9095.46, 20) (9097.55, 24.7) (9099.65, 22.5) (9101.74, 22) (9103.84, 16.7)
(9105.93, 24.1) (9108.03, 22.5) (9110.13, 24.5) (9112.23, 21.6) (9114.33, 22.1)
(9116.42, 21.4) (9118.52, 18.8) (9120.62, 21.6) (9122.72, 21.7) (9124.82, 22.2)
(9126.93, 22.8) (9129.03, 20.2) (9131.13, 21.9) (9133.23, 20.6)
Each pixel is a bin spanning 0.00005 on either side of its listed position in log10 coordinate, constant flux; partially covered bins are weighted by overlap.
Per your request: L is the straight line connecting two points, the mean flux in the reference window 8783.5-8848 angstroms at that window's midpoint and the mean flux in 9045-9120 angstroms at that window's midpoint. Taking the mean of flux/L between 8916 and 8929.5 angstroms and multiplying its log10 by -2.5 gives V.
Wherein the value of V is 0.06 mag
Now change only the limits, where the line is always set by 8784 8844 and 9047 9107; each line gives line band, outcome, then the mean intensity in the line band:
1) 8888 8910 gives 0.07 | 19.1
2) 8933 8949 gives 0.06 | 19.4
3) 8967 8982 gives 0.03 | 19.8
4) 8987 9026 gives 0.01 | 20.3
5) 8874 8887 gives 0.07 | 19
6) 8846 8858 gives 0.12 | 18.1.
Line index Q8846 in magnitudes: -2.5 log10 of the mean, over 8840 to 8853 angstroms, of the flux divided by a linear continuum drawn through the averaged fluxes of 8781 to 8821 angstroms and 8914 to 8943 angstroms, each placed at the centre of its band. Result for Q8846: 0.066 mag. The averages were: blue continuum 20.6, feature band 18.8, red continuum 18.9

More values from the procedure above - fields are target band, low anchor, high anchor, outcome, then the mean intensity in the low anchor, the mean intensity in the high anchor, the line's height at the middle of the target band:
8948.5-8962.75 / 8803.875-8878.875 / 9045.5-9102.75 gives 0.074 mag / 19.5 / 20.6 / 20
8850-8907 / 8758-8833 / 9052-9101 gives 0.090 mag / 20.3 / 20.6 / 20.4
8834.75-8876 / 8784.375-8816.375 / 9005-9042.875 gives 0.055 mag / 20.4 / 20.3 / 20.4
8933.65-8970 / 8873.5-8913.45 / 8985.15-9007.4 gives 0.015 mag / 18.7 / 20.6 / 19.7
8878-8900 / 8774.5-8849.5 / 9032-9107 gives 0.141 mag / 19.9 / 20.6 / 20.1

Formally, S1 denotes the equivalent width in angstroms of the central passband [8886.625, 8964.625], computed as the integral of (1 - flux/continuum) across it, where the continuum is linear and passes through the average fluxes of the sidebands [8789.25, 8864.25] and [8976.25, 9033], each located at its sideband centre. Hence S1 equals 4.60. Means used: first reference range 19.7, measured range 18.8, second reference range 20.2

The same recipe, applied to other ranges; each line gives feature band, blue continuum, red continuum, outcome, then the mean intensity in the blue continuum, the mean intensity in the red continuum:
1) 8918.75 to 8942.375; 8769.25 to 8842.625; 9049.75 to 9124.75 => 1.98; 20.2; 20.8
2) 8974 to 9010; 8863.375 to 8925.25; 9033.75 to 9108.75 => -1.10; 18.7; 20.6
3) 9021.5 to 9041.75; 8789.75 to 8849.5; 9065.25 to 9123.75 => 0.31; 19.9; 21.2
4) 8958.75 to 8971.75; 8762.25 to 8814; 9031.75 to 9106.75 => 0.64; 20.6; 20.6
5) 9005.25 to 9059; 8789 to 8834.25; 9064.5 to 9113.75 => 1.97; 19.9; 21.2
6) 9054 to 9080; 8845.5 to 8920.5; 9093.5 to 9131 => 1.58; 18.8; 21.7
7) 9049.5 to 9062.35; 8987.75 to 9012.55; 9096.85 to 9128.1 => 1.03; 20.3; 21.9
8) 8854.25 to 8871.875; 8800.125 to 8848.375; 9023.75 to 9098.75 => 0.37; 19.7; 20.5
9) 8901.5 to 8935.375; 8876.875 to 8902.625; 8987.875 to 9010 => -0.50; 18.3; 20.4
